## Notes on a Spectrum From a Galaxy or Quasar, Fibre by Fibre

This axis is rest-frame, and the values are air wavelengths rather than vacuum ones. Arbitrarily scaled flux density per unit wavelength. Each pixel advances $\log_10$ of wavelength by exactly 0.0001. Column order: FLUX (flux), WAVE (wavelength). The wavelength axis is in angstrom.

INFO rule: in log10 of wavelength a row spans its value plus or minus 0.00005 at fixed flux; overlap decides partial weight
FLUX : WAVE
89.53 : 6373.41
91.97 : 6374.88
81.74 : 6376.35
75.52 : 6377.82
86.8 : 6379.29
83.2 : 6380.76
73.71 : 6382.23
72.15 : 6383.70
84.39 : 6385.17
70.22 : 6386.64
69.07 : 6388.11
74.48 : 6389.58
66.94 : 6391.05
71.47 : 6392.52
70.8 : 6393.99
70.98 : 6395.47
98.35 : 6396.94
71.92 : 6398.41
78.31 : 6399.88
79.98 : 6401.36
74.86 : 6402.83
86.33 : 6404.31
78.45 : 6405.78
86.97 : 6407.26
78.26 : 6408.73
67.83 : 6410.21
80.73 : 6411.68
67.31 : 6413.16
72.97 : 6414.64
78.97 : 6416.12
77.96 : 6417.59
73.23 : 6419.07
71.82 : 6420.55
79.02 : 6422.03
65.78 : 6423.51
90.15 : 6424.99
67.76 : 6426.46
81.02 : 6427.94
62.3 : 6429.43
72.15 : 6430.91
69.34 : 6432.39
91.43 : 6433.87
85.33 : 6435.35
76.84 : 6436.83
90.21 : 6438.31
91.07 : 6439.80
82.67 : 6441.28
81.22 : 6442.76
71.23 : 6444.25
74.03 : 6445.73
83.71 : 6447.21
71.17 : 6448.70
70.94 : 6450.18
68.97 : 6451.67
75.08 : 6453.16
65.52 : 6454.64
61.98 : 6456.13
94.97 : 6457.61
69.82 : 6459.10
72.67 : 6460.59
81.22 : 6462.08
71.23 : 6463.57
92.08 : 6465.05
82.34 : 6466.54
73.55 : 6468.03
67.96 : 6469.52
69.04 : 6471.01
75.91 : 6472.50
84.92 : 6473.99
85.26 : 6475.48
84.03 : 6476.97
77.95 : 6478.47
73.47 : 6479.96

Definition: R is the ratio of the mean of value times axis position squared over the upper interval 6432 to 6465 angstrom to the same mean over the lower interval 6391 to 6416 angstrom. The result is 1.0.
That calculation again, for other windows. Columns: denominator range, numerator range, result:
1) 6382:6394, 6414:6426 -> 1.06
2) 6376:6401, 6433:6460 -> 1.04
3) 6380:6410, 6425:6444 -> 1.05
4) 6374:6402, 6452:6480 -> 1.01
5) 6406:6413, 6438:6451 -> 1.03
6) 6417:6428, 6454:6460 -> 0.98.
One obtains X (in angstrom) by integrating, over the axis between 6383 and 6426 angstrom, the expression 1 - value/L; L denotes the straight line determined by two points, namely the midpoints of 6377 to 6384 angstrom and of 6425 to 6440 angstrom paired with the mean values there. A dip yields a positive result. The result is 1.42 angstrom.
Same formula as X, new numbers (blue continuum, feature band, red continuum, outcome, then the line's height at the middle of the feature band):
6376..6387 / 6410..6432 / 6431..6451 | 1.5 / 79.3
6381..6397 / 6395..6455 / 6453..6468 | -1.5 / 75.4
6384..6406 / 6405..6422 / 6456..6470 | 0.1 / 76.7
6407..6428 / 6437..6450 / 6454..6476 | -0.7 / 76.1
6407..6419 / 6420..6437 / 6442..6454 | -0.2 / 75.2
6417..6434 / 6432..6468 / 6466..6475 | -1.4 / 75.2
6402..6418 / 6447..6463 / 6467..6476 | 0.5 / 76.4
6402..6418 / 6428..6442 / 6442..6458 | -0.9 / 75.3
